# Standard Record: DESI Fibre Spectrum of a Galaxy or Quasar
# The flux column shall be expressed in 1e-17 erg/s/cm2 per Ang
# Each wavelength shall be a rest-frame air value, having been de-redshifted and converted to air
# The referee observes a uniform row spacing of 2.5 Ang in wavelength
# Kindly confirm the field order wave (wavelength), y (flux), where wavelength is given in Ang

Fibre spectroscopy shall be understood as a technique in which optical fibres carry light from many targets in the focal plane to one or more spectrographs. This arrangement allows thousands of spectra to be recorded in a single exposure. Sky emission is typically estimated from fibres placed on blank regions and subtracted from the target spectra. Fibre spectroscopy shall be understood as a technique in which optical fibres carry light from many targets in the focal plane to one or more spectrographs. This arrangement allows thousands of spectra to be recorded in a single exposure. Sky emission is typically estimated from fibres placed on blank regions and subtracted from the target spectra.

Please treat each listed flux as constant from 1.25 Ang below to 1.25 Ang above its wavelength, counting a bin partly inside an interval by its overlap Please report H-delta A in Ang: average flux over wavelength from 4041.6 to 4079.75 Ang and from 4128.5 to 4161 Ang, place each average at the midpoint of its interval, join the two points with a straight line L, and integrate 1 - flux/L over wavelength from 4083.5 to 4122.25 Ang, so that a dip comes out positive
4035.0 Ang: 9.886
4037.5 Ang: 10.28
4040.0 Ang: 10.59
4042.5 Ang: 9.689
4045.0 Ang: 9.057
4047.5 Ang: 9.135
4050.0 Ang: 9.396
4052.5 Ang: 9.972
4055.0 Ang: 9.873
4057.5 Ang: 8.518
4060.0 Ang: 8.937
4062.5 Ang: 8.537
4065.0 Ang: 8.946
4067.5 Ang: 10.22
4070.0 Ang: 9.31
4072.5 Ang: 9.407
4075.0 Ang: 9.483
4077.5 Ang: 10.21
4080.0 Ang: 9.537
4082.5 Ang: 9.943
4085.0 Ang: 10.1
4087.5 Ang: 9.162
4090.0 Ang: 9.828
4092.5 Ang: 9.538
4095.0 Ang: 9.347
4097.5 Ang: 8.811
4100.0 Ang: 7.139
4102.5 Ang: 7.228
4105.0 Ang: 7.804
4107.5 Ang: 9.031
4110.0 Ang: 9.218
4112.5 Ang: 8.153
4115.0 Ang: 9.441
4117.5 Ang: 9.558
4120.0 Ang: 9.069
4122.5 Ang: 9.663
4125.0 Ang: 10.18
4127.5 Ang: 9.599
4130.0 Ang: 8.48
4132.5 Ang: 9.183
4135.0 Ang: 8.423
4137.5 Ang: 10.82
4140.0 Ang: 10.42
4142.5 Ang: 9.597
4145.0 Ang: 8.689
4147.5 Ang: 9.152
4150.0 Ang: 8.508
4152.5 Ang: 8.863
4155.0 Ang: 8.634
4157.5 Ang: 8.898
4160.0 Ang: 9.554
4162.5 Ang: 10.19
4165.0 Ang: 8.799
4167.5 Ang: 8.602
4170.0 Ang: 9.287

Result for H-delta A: 1.5 Ang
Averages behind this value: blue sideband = 9.38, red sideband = 9.17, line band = 8.92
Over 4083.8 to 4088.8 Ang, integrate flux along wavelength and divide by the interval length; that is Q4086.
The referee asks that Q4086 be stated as 9.63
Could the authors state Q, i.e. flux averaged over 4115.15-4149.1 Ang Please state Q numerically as 9.44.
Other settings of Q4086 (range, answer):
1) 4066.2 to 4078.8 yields 9.72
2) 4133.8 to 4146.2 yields 9.6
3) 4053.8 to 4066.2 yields 8.96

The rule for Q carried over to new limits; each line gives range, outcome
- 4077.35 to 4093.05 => 9.74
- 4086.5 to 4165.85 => 9.09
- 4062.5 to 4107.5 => 9.16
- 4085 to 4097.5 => 9.47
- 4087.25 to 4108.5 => 8.63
